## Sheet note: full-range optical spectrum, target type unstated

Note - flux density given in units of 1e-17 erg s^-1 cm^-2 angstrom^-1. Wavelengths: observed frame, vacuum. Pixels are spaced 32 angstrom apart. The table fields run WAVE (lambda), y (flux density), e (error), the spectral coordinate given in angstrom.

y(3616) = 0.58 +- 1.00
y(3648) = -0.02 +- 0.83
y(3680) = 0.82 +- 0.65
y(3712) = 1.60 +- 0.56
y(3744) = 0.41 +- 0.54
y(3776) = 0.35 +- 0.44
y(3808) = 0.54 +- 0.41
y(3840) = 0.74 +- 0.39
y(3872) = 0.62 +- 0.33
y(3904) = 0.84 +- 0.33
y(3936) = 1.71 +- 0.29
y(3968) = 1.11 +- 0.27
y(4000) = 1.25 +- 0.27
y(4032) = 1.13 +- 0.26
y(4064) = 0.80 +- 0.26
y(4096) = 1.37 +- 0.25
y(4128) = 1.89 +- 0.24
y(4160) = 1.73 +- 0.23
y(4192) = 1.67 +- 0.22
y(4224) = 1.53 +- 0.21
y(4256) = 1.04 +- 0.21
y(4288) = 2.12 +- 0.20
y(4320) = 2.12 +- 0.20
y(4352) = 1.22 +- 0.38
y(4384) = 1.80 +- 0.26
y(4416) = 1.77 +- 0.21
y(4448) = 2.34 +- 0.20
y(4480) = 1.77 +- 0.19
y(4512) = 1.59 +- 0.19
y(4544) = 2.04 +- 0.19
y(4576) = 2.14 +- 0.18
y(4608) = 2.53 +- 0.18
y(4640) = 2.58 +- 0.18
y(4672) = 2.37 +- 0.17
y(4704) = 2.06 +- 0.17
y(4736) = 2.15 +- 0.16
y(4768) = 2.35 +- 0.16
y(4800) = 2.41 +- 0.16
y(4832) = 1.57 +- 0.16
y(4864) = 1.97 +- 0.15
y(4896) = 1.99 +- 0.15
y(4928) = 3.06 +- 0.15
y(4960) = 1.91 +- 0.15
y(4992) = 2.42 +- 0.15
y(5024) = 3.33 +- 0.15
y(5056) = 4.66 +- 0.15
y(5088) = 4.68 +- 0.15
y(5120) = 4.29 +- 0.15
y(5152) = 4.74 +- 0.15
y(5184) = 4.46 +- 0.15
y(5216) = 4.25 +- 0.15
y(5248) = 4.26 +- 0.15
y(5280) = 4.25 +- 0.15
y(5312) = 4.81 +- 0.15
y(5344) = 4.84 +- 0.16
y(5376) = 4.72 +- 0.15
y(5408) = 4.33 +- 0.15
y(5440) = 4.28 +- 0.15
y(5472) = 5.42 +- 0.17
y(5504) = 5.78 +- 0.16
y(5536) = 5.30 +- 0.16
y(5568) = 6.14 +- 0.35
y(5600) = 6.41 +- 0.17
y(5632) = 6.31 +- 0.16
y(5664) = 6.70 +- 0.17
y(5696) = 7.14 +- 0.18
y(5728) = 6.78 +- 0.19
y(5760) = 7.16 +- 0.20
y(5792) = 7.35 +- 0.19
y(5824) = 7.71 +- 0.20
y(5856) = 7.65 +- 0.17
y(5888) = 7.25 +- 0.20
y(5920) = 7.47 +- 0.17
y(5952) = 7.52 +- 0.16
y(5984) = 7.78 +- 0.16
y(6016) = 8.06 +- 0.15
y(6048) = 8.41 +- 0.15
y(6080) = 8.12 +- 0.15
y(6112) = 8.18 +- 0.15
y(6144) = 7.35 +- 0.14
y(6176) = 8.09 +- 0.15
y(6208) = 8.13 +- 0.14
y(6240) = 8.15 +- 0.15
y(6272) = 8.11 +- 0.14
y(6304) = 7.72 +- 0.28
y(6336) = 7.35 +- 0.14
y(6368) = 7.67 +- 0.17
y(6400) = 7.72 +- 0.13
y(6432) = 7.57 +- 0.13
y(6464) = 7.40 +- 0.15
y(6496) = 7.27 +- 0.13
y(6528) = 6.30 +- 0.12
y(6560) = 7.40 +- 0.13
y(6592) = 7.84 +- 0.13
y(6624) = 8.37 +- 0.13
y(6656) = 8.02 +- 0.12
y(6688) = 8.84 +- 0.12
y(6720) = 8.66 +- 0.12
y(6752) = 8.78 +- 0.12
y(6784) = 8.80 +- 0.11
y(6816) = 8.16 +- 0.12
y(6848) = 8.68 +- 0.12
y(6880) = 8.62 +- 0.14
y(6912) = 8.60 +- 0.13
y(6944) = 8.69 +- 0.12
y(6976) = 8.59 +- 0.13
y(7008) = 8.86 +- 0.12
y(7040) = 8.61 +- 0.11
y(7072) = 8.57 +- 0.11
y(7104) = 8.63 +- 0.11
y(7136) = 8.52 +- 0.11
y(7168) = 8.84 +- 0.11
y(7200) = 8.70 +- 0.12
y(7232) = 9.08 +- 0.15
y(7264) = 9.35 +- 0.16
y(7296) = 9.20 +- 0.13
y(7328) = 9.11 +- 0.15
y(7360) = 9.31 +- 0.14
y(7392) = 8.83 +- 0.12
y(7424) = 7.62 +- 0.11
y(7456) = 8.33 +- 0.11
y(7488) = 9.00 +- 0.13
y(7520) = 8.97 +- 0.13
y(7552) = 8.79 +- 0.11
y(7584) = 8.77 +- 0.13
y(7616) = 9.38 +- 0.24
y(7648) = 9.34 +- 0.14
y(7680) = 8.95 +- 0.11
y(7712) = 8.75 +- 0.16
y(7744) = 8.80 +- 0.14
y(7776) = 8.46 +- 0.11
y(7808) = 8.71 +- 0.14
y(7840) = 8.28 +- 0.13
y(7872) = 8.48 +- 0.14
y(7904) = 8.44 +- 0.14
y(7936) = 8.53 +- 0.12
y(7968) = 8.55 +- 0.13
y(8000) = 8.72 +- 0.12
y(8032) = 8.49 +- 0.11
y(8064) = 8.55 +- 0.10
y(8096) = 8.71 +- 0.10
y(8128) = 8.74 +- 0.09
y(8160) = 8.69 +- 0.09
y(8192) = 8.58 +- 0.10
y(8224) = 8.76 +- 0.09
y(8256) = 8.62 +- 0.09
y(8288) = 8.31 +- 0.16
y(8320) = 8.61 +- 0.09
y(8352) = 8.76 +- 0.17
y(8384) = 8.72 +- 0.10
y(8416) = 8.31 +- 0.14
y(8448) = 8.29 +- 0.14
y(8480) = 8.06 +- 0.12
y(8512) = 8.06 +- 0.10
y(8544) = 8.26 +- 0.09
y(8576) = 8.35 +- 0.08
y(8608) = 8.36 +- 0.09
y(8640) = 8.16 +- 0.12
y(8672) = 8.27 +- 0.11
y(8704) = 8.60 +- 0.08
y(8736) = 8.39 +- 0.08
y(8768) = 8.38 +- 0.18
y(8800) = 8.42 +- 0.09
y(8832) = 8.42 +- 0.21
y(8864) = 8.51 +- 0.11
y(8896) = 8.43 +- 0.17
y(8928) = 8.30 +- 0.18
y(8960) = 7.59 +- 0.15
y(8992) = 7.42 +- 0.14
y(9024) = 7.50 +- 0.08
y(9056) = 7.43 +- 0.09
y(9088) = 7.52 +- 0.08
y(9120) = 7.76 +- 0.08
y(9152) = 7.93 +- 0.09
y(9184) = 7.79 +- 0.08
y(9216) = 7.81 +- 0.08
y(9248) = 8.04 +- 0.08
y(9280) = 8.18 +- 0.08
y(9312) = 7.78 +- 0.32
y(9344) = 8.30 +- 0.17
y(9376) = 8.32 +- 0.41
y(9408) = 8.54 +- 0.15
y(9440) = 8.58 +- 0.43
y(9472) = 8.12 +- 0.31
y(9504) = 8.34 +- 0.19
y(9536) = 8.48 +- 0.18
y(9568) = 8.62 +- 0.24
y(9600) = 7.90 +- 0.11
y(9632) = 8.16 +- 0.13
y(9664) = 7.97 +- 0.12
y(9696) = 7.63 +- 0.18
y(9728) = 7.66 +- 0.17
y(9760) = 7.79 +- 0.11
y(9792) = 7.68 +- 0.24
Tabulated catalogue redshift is 0.261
